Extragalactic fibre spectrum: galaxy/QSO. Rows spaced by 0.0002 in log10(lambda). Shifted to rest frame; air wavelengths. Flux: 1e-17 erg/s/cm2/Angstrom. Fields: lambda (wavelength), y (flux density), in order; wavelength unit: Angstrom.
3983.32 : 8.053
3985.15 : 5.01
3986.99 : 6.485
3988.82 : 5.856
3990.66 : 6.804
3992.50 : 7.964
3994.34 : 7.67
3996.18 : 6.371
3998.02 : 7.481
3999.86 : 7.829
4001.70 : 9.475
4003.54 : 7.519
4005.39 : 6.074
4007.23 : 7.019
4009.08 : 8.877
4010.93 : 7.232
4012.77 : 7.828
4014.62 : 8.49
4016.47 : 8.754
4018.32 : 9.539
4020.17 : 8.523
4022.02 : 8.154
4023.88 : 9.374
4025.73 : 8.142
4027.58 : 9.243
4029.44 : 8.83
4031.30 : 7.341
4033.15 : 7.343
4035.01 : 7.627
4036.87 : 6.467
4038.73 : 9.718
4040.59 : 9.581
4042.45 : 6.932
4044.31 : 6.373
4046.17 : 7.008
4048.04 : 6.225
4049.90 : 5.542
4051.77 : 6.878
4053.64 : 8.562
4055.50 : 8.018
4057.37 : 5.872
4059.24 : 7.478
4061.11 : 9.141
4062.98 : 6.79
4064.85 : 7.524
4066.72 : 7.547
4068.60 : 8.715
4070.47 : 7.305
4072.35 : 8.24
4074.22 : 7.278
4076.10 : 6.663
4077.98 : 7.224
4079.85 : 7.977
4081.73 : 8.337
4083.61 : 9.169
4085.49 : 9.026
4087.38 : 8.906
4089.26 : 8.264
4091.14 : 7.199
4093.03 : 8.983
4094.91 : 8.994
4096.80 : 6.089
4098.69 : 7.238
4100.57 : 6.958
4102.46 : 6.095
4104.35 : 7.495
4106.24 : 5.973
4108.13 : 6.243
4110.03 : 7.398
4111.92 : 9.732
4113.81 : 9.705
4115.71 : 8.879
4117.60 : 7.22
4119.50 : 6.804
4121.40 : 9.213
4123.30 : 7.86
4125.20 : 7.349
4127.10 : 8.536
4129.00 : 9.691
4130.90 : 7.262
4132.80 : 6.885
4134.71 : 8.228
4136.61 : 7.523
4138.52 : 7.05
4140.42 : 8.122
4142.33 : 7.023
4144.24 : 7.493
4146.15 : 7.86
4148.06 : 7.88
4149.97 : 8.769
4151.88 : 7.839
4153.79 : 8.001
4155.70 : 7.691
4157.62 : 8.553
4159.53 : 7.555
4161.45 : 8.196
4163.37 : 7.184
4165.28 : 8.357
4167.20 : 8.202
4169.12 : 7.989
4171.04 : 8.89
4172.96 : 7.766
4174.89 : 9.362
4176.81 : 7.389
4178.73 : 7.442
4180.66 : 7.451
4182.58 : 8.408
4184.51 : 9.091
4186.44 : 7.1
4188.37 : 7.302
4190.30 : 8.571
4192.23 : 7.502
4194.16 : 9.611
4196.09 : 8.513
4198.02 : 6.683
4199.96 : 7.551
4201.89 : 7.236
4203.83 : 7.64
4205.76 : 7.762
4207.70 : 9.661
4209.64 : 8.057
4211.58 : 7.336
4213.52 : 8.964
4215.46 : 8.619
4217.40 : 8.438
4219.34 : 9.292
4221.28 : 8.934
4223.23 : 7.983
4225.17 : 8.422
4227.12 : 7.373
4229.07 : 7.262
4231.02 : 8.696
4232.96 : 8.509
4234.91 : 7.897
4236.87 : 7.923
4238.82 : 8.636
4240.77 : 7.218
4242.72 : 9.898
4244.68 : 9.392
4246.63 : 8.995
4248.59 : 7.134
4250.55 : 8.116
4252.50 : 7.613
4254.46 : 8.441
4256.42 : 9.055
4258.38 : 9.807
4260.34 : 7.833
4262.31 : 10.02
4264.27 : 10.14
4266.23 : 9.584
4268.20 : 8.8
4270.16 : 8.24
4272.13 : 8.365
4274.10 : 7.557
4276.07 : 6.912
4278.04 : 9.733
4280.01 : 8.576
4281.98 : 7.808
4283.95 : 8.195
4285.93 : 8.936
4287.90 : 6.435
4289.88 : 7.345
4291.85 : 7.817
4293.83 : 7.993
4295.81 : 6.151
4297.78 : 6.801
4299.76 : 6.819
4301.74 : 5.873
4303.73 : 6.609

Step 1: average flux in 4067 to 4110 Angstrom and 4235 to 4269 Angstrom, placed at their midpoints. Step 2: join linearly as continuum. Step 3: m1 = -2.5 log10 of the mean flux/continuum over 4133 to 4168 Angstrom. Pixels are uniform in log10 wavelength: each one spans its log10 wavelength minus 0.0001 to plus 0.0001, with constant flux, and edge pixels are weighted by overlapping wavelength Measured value 0.03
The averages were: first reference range 7.64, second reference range 8.72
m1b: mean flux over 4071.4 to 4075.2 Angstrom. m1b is 7.74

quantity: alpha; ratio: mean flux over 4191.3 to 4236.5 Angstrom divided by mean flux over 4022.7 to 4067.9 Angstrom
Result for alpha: 1.07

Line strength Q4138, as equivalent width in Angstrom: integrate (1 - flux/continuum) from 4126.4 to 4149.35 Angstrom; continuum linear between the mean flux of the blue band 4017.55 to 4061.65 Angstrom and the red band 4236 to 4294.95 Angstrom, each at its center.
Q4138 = 0.77 Angstrom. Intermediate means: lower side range 7.81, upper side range 8.41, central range 7.8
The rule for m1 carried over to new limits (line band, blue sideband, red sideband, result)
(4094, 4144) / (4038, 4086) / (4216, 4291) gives 0.03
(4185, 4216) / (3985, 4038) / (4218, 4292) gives 0.03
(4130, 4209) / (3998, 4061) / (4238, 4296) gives 0.03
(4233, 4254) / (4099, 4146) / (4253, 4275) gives 0.05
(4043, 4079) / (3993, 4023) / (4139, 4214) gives 0.09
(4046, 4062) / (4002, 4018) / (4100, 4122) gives 0.08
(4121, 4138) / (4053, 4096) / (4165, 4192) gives 0.00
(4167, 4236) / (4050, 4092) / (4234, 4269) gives 0.04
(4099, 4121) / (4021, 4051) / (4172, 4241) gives 0.05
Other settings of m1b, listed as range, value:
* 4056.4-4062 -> 7.48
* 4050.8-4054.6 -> 7.7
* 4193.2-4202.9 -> 7.92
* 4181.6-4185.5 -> 8.73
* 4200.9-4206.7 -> 7.55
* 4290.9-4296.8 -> 7.32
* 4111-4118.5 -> 8.9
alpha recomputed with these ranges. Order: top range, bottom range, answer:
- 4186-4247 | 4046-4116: 1.08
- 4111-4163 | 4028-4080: 1.07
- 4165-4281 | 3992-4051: 1.06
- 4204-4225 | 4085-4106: 1.11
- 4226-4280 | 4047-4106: 1.12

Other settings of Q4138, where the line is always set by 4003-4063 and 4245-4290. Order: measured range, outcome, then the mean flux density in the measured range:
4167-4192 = 0.5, 8.05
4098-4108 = 1.6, 6.7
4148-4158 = 0.0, 8.12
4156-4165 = 0.3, 7.9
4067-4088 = -0.4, 8.05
